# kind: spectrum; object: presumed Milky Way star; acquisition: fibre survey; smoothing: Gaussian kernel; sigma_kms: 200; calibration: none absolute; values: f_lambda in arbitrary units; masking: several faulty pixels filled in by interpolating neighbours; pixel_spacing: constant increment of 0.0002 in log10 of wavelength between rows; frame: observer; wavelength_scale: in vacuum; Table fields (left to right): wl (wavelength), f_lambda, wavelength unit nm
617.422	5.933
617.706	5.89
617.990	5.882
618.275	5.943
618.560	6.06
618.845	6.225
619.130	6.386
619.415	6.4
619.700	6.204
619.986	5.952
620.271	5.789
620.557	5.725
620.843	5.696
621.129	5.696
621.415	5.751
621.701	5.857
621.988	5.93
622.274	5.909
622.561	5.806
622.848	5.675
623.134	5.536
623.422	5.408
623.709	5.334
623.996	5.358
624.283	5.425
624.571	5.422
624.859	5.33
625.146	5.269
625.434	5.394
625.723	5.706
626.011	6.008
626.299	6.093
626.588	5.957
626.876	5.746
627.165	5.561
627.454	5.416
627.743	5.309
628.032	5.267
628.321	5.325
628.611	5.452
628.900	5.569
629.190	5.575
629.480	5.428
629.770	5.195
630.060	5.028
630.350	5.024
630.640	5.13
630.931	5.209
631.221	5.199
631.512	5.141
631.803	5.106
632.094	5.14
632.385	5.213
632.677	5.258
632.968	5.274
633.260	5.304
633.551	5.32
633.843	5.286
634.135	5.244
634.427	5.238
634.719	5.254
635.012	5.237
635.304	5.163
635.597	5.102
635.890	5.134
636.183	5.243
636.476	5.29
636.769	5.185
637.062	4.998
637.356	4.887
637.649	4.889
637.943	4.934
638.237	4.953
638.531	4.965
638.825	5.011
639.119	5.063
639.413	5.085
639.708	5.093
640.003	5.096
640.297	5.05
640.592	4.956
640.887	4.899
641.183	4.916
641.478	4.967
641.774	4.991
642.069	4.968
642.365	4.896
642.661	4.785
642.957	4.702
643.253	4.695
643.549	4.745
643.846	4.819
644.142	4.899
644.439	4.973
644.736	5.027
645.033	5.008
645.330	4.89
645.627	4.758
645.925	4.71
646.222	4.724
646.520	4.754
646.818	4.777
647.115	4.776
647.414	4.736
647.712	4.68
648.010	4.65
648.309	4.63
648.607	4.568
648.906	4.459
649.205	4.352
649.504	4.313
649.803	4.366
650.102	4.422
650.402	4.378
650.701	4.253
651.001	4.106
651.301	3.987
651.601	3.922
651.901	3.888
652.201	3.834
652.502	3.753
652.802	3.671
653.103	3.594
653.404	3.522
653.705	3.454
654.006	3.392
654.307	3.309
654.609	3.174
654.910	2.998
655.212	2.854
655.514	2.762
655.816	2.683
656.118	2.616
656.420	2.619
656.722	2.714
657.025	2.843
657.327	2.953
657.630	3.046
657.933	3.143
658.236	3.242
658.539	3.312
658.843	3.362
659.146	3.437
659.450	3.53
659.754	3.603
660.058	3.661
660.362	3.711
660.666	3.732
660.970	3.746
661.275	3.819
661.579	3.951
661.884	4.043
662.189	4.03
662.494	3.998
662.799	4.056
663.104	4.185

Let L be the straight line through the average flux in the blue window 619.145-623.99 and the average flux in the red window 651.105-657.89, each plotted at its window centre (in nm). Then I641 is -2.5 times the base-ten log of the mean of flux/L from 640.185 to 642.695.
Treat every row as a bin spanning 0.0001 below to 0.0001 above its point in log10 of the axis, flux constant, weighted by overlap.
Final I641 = -0.160 mag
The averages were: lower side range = 5.79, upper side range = 3.26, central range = 4.94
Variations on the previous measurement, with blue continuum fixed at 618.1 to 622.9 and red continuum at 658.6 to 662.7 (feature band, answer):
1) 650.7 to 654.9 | 0.142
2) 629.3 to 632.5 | 0.042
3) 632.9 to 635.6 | -0.013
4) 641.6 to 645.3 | -0.045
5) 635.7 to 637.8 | -0.008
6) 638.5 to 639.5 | -0.025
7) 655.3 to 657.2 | 0.414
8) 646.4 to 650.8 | -0.035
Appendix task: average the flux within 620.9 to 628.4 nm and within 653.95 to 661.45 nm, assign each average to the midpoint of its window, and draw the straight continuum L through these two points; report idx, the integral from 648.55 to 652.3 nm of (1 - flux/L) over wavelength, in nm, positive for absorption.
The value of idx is -0.48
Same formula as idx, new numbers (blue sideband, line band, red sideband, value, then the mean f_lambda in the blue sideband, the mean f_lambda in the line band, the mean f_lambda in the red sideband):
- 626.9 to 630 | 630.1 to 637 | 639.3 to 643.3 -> 0.032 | 5.41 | 5.2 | 4.94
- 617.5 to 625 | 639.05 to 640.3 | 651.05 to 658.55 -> -0.193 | 5.79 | 5.08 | 3.26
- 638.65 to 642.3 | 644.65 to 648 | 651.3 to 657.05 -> -0.417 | 5.01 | 4.79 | 3.27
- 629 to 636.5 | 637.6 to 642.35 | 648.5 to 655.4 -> -0.293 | 5.22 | 4.99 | 3.84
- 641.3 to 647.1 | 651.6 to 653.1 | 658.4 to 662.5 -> 0.172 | 4.85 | 3.78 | 3.7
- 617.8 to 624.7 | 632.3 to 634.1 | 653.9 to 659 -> -0.157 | 5.81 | 5.28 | 3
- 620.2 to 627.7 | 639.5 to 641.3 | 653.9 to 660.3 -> -0.254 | 5.64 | 5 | 3.11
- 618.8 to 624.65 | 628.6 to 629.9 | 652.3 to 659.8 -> -0.058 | 5.78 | 5.45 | 3.18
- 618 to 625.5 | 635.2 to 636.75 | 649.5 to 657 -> -0.145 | 5.75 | 5.19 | 3.51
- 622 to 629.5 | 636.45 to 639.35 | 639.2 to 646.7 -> 0.047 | 5.56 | 5.01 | 4.9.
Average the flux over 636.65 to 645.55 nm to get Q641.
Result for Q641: 4.94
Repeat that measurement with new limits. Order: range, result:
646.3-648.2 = 4.73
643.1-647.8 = 4.81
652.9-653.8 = 3.53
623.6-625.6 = 5.37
